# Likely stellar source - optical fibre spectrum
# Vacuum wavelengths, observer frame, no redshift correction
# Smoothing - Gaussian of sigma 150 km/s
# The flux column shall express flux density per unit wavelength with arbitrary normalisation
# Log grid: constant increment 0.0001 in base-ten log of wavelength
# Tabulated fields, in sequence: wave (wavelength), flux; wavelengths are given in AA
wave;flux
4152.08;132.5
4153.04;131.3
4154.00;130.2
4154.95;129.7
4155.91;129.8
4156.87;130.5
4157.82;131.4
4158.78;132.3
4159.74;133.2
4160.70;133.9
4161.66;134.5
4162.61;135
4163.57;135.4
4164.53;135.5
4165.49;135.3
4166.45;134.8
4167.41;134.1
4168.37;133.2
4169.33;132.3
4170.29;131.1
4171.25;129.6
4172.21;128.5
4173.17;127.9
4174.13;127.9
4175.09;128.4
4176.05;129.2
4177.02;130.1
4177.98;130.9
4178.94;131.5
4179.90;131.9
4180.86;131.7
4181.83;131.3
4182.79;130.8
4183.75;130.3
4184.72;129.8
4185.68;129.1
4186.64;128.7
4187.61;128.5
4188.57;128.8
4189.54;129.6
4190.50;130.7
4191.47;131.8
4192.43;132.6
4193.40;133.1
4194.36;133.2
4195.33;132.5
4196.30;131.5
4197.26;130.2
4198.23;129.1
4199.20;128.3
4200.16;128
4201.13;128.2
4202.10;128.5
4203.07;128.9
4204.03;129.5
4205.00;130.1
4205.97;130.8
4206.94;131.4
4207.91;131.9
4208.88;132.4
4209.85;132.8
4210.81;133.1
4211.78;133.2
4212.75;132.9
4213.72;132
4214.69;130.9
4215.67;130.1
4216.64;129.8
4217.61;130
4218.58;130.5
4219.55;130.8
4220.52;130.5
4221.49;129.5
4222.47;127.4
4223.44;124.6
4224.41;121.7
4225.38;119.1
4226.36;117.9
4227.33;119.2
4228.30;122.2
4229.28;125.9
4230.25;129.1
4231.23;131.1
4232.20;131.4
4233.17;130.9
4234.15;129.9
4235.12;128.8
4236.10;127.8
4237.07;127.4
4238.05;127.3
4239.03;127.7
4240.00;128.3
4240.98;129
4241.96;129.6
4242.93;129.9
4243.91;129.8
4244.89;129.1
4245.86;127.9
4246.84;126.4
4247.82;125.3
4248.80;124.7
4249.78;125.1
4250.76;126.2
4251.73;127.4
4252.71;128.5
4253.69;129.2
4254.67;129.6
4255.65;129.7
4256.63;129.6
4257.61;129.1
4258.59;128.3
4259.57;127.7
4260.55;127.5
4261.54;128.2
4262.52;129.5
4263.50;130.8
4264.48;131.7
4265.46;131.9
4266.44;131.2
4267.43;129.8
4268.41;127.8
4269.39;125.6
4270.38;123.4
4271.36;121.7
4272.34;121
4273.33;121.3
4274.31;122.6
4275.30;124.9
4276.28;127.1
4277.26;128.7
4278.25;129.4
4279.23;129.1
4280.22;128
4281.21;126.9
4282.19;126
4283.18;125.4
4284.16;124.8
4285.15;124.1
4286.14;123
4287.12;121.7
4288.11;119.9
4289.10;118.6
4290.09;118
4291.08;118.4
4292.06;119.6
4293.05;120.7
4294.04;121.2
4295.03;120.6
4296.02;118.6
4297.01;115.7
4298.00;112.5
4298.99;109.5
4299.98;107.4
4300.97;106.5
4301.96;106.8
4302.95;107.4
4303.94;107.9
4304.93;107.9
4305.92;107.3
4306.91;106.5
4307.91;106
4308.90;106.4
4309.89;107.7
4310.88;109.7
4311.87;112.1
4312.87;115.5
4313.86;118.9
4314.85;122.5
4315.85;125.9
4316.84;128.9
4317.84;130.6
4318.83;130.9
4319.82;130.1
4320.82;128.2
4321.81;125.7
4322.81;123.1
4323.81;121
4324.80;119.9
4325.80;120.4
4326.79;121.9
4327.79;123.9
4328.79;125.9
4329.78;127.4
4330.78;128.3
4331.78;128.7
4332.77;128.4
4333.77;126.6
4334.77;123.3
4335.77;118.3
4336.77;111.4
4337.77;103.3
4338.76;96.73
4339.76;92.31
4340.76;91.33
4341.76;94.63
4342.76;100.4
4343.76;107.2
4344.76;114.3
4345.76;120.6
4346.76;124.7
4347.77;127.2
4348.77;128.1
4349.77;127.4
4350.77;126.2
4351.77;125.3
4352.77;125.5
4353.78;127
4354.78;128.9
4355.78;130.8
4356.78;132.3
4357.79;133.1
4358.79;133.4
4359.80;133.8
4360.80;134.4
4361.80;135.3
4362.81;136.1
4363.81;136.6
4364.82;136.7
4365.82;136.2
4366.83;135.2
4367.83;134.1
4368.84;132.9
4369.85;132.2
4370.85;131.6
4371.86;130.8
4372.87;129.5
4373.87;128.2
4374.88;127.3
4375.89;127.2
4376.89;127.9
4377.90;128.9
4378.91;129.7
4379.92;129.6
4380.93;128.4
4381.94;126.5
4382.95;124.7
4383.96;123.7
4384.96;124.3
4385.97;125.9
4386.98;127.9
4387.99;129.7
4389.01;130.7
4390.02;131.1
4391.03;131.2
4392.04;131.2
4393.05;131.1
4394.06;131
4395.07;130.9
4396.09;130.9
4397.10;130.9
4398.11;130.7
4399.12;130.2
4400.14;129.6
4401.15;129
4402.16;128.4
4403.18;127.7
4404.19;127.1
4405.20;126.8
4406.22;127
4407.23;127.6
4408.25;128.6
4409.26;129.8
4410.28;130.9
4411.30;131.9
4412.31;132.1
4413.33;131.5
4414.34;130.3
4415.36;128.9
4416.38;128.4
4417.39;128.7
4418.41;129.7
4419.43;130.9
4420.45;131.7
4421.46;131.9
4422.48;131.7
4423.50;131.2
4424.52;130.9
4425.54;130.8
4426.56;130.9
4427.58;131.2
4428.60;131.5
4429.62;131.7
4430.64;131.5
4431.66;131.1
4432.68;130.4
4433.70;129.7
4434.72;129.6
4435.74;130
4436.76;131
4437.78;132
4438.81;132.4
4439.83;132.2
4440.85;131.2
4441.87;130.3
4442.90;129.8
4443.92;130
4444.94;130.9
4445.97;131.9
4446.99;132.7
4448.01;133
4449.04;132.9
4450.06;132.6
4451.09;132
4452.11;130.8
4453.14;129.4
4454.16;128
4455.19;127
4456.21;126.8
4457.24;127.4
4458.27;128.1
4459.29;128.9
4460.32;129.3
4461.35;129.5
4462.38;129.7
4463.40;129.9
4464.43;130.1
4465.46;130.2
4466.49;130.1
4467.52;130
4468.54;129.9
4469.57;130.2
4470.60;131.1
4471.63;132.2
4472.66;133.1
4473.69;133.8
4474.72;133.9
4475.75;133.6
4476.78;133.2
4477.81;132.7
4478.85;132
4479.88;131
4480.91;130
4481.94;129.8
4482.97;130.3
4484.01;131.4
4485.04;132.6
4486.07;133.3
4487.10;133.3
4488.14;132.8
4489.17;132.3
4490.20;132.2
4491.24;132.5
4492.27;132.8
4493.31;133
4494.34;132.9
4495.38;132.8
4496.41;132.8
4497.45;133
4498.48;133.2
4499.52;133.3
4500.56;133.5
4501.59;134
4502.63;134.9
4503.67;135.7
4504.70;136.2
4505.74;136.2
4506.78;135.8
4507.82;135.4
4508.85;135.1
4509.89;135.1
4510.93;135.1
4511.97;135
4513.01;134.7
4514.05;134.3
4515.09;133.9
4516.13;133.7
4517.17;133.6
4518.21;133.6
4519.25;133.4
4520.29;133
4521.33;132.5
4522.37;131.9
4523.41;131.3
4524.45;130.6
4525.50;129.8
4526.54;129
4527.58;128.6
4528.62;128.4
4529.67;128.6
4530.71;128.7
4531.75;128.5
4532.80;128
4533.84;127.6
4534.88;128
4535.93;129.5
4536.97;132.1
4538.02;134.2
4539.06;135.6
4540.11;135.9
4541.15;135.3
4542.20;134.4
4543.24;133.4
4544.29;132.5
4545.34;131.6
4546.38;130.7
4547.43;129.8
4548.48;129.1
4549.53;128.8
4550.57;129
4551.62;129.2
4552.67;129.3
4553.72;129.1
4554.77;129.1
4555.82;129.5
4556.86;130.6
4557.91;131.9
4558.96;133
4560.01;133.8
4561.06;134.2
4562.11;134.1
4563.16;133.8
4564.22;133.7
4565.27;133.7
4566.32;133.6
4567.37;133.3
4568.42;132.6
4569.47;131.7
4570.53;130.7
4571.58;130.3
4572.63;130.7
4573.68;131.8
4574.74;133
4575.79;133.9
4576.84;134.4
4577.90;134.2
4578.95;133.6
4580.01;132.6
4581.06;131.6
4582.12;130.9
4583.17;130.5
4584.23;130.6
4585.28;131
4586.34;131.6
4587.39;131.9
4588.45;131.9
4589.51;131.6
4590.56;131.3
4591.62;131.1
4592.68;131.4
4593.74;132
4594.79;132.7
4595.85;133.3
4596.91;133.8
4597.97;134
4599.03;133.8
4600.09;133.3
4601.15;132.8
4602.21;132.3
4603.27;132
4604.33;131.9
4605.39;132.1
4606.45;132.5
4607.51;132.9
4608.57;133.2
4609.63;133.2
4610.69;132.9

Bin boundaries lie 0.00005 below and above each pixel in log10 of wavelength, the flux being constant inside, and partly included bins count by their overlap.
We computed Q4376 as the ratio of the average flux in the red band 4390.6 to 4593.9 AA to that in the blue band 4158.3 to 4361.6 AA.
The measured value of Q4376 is 1.0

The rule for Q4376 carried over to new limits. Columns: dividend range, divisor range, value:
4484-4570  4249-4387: 1.07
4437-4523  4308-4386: 1.07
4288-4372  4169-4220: 0.92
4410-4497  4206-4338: 1.06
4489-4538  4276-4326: 1.11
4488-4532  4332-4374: 1.07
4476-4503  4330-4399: 1.05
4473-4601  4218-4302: 1.06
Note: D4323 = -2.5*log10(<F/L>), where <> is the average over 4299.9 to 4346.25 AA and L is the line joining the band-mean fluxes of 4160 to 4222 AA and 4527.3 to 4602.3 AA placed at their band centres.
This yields 0.139 mag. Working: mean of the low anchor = 131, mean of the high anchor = 132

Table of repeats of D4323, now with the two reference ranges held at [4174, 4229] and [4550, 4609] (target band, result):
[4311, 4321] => 0.06 mag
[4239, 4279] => 0.02 mag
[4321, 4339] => 0.08 mag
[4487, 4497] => -0.01 mag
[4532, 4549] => 0.00 mag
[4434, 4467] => 0.01 mag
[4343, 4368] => 0.01 mag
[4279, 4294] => 0.06 mag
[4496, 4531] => -0.01 mag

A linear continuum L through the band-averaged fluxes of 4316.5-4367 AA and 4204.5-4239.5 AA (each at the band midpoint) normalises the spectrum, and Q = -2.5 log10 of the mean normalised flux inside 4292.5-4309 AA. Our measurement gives 0.13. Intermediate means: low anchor 129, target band 111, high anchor 123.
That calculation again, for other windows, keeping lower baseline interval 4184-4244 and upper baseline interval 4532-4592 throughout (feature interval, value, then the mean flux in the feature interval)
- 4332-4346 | 0.188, 109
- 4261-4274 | 0.021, 127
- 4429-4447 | -0.001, 131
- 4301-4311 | 0.207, 107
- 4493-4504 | -0.018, 134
